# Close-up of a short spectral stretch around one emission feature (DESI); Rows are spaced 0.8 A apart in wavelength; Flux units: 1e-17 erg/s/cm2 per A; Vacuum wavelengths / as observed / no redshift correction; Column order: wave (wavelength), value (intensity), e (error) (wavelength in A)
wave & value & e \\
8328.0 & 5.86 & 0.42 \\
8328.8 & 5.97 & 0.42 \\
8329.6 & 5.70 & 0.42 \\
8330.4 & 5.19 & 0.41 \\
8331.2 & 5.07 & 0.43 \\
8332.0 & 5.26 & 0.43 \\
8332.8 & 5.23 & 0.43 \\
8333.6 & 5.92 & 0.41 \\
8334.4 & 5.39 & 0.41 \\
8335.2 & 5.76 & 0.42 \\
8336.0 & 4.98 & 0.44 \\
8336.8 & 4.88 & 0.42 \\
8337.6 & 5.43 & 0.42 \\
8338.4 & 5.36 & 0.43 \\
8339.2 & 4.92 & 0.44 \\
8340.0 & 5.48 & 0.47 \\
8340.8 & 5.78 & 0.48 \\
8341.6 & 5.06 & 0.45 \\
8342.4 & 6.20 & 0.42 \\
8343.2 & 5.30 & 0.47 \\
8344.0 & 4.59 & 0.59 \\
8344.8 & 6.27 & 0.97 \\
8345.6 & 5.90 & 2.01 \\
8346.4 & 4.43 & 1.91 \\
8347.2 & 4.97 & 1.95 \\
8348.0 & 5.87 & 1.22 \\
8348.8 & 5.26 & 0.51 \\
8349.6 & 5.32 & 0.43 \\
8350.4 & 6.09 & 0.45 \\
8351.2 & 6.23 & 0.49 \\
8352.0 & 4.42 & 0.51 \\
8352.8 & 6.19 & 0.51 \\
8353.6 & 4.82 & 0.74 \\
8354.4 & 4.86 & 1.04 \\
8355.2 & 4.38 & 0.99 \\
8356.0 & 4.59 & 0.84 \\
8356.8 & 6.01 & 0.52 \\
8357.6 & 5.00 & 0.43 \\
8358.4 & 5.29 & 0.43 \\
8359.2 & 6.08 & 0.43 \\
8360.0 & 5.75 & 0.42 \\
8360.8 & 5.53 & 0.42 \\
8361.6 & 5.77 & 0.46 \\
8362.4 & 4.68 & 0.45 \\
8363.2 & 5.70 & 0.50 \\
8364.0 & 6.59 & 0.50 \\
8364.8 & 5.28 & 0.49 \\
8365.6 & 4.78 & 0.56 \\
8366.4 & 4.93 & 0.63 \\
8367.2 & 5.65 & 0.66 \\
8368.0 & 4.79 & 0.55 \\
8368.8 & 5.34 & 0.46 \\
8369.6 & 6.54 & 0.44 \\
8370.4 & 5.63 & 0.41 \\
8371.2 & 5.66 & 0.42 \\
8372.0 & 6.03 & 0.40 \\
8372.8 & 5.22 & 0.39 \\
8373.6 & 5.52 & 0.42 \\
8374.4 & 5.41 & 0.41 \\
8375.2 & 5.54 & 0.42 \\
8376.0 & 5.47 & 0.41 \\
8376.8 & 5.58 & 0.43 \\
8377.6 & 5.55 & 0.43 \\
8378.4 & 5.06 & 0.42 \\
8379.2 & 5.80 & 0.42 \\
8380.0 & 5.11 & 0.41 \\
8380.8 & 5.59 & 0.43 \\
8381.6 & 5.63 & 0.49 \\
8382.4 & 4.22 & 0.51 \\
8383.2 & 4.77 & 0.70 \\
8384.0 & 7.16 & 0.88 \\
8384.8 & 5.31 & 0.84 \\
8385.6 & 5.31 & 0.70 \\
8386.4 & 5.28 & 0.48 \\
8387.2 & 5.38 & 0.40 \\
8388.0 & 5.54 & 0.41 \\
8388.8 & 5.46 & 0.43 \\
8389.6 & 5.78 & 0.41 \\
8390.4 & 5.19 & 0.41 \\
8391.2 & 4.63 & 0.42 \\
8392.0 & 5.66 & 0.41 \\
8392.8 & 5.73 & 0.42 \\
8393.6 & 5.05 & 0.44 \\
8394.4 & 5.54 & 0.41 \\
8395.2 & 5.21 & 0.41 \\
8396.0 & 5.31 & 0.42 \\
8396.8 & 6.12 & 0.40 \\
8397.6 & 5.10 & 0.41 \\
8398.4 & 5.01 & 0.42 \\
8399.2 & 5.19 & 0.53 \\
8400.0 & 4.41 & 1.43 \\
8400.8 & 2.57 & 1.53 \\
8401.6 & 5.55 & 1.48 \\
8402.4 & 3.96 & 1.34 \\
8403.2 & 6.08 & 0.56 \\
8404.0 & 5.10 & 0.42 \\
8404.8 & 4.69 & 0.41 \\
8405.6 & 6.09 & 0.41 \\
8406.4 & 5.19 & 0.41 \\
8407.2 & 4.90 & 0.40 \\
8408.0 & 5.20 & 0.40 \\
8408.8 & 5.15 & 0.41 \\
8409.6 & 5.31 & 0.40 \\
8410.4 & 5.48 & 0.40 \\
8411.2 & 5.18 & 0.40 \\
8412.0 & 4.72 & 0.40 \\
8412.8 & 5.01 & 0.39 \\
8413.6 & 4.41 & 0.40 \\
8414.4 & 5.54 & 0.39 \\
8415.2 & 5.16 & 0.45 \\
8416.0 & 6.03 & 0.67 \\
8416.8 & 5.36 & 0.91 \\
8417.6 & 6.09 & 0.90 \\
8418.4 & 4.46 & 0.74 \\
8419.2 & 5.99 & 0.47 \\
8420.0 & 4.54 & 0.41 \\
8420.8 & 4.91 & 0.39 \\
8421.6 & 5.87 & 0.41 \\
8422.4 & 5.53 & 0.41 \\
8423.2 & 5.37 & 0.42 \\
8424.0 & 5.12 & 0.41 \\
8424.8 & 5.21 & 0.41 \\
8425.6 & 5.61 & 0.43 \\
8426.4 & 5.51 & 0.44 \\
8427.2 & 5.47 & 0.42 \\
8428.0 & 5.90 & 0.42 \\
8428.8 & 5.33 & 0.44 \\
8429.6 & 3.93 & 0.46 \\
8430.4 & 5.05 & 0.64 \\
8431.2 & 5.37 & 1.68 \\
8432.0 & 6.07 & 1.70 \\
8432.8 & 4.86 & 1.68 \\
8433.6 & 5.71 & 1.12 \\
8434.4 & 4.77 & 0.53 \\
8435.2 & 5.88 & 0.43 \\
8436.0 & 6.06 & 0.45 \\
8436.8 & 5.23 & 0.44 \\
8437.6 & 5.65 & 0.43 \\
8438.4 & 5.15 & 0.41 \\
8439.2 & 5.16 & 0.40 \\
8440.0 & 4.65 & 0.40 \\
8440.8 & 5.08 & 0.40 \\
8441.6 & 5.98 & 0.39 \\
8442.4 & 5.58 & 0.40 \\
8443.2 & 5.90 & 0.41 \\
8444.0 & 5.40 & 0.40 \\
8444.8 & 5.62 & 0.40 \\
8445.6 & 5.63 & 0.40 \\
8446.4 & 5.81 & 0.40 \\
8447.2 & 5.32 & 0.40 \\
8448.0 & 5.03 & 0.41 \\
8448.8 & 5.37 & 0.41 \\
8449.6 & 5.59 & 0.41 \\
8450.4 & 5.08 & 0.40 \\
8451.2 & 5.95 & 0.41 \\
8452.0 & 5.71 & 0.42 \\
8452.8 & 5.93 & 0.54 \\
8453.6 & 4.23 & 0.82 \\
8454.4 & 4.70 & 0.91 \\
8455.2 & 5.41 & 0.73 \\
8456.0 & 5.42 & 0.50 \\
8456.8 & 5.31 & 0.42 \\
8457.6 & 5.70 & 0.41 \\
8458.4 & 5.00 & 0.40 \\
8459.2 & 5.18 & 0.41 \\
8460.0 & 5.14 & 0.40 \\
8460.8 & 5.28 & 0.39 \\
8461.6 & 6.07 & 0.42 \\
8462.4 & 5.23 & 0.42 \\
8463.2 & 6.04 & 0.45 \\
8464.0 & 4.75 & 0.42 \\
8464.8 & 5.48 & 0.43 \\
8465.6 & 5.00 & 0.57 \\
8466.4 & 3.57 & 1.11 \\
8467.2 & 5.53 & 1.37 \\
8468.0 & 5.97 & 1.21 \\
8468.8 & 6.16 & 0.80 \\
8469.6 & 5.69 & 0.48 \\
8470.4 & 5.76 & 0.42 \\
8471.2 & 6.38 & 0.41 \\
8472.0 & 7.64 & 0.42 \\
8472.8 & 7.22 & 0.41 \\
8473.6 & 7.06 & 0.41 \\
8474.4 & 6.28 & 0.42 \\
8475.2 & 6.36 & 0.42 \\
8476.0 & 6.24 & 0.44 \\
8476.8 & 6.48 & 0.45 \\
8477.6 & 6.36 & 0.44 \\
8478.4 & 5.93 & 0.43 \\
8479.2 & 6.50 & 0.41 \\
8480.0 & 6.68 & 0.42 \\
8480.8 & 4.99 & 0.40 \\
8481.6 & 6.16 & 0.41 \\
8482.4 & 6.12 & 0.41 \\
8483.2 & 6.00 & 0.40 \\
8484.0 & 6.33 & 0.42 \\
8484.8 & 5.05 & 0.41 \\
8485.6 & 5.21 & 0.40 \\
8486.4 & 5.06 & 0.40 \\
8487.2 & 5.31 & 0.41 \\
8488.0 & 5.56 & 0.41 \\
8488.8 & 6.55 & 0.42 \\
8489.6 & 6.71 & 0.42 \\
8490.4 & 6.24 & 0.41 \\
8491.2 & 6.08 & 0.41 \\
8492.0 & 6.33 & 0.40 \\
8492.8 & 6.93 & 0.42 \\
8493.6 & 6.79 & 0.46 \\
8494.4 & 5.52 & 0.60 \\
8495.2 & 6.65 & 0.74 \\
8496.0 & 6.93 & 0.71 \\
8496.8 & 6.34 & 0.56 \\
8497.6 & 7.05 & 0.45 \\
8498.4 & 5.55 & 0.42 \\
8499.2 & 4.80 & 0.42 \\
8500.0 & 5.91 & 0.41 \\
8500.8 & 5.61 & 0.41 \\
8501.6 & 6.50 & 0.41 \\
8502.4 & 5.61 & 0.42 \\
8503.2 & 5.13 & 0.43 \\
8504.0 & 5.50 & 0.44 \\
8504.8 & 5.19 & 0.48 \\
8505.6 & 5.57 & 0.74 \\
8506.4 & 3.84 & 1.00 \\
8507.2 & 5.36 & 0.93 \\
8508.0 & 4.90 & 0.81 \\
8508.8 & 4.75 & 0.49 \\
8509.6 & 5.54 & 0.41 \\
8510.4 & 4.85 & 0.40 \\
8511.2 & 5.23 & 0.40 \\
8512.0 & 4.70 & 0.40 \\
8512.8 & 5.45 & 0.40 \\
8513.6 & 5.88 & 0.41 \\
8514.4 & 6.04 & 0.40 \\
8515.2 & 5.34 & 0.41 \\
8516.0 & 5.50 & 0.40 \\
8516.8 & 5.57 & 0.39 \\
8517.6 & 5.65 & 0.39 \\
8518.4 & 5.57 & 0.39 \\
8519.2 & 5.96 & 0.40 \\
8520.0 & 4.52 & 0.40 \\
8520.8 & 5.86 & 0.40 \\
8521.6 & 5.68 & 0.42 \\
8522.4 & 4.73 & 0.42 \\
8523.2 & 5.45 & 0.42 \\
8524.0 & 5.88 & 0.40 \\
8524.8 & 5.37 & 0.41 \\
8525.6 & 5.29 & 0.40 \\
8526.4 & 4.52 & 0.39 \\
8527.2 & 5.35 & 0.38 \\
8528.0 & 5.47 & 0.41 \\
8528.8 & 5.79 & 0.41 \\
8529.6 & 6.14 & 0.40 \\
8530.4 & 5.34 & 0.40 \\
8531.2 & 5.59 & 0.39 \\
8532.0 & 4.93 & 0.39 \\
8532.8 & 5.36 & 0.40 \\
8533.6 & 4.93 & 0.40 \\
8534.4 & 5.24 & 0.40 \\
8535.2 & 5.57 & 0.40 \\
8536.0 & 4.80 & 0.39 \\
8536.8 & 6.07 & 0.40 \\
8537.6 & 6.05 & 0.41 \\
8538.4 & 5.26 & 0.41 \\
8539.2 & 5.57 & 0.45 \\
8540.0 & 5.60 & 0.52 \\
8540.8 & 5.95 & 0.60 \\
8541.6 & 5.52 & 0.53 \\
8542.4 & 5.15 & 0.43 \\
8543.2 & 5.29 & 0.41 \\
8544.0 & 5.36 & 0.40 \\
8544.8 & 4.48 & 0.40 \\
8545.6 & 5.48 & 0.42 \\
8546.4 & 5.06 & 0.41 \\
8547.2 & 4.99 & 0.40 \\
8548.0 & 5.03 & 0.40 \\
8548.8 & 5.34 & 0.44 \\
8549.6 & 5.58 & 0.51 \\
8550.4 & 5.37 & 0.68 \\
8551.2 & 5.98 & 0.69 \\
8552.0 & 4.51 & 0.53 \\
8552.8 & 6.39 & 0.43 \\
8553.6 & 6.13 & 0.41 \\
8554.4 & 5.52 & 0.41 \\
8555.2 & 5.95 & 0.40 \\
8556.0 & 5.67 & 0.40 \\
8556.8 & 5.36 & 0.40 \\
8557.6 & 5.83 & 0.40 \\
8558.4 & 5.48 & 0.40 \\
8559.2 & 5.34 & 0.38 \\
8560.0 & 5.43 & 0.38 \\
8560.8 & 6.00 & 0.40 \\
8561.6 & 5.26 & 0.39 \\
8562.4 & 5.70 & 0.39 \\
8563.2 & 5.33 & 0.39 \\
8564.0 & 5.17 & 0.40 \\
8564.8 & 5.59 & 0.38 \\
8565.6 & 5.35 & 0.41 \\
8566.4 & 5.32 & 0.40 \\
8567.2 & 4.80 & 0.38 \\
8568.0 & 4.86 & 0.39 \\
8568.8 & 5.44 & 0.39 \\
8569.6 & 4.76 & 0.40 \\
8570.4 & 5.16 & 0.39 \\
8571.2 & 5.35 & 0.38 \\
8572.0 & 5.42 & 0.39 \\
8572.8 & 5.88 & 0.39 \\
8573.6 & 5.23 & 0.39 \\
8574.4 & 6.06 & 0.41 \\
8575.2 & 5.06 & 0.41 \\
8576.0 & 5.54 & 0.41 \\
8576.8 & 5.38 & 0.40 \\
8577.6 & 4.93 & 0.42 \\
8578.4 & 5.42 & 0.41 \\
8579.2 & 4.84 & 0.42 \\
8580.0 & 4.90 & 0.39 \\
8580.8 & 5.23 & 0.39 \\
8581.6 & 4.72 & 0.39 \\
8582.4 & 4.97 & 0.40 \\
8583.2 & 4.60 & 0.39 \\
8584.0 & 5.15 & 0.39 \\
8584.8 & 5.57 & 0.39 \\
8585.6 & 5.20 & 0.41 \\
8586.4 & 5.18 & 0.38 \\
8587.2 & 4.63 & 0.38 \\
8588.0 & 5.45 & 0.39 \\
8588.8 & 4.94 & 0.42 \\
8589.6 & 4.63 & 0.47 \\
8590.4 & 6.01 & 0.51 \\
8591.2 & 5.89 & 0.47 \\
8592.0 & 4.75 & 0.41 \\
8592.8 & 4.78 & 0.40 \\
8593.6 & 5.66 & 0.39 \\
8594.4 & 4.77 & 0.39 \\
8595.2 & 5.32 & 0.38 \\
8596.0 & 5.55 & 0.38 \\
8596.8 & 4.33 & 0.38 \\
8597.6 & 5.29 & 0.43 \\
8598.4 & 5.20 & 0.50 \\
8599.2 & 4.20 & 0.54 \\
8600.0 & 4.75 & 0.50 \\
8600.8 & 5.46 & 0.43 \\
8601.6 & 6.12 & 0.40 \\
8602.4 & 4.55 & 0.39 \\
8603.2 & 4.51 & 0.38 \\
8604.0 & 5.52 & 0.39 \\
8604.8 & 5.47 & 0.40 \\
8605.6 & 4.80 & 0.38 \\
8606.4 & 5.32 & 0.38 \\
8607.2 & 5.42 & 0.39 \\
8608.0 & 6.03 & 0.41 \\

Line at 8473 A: [S II] 6716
